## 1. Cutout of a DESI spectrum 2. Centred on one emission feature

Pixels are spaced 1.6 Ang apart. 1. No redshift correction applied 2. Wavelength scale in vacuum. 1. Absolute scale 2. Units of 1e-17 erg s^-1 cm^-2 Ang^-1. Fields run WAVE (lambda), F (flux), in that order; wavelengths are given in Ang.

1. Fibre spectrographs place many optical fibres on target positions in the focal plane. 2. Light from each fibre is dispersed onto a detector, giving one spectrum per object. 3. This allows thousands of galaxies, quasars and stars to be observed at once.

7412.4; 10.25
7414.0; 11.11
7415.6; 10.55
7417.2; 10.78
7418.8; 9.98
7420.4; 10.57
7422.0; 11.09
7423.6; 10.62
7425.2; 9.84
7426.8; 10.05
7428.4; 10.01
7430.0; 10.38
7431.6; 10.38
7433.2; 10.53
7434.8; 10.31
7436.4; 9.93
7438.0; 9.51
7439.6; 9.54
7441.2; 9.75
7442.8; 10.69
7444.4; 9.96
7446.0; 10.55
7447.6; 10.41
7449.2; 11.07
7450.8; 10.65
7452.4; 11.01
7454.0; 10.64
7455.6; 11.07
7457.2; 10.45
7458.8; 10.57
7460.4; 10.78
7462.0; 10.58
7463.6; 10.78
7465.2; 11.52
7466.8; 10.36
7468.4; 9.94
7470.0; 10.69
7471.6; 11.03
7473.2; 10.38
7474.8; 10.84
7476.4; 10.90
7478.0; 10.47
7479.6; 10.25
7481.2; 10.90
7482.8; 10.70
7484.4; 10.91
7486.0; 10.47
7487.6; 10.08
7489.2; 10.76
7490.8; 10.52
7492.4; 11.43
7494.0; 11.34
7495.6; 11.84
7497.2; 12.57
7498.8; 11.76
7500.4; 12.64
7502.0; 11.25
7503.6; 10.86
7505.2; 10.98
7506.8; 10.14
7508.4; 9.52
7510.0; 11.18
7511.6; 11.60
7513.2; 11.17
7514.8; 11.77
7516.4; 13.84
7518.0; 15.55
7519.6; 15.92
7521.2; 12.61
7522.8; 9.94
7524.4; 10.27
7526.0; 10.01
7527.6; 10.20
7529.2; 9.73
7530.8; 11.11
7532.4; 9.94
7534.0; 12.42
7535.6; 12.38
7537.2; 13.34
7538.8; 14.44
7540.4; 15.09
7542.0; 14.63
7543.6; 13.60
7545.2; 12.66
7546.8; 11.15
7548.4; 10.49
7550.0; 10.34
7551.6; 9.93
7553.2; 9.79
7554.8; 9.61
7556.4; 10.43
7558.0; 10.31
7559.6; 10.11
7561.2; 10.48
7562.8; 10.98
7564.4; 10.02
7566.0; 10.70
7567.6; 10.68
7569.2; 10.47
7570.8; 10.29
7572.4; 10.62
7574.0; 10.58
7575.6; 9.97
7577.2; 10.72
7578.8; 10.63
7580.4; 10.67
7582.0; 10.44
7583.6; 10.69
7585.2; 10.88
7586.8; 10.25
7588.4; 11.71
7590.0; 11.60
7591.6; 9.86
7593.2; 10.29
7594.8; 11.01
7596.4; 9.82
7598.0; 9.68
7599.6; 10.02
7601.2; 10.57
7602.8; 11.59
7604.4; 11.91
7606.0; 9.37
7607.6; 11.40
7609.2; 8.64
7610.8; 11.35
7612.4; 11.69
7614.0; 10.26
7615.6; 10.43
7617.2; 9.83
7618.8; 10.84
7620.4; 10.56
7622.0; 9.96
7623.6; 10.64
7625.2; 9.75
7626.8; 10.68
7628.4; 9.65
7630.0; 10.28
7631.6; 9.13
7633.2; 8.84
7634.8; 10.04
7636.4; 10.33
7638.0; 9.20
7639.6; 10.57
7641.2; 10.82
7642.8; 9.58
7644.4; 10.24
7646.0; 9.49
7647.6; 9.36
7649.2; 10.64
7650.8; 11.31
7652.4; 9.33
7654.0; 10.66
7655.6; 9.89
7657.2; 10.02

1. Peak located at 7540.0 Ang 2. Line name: [N II] 6583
